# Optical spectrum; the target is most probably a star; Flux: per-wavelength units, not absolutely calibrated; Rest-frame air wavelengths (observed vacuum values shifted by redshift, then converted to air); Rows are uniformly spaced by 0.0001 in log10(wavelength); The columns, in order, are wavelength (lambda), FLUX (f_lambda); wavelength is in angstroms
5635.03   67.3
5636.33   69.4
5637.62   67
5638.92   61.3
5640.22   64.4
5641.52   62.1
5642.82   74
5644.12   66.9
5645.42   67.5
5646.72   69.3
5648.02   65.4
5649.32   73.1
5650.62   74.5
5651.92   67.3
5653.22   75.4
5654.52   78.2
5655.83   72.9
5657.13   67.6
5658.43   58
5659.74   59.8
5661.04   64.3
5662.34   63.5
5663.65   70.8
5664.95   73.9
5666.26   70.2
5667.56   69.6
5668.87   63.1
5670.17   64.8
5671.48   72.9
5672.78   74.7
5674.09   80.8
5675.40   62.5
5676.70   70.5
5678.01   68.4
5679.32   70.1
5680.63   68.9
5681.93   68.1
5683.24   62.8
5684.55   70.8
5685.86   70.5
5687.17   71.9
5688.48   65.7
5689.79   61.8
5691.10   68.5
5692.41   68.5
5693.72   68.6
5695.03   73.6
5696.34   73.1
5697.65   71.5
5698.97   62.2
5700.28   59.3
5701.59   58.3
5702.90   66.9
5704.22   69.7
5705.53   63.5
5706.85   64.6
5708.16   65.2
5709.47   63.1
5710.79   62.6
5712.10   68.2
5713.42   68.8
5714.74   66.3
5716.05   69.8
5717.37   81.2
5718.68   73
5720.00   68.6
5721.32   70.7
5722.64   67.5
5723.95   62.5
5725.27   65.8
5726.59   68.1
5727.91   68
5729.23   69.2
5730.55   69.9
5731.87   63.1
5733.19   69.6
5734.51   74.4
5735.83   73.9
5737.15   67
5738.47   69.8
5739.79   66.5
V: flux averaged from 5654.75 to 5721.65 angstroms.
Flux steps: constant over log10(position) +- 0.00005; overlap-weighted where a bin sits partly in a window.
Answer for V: 68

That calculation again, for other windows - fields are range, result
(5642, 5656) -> 71.1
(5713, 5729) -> 69.2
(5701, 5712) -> 64.5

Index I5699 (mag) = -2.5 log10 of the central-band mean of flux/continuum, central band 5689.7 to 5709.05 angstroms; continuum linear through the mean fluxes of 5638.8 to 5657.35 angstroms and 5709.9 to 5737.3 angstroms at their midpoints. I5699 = 0.043 mag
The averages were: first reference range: 69.6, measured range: 66.5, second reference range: 68.9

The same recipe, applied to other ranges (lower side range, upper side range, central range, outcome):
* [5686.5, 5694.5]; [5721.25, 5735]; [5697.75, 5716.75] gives 0.04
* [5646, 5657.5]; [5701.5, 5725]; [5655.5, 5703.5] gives 0.03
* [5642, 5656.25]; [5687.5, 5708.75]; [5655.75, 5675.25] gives 0.02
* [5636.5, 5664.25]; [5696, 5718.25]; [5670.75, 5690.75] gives -0.03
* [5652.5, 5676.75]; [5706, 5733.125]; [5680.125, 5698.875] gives 0.00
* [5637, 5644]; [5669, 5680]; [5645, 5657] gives -0.07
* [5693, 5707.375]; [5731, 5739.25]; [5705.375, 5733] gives 0.01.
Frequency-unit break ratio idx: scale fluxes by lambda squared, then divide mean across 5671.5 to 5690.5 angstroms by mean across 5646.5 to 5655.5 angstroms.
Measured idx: 0.97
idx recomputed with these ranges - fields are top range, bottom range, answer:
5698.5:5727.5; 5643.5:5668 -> 0.99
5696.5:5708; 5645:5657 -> 0.92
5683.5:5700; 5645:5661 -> 1.01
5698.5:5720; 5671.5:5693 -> 0.97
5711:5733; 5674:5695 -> 1.02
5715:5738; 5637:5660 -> 1.05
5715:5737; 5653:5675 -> 1.03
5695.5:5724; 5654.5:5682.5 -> 1.00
